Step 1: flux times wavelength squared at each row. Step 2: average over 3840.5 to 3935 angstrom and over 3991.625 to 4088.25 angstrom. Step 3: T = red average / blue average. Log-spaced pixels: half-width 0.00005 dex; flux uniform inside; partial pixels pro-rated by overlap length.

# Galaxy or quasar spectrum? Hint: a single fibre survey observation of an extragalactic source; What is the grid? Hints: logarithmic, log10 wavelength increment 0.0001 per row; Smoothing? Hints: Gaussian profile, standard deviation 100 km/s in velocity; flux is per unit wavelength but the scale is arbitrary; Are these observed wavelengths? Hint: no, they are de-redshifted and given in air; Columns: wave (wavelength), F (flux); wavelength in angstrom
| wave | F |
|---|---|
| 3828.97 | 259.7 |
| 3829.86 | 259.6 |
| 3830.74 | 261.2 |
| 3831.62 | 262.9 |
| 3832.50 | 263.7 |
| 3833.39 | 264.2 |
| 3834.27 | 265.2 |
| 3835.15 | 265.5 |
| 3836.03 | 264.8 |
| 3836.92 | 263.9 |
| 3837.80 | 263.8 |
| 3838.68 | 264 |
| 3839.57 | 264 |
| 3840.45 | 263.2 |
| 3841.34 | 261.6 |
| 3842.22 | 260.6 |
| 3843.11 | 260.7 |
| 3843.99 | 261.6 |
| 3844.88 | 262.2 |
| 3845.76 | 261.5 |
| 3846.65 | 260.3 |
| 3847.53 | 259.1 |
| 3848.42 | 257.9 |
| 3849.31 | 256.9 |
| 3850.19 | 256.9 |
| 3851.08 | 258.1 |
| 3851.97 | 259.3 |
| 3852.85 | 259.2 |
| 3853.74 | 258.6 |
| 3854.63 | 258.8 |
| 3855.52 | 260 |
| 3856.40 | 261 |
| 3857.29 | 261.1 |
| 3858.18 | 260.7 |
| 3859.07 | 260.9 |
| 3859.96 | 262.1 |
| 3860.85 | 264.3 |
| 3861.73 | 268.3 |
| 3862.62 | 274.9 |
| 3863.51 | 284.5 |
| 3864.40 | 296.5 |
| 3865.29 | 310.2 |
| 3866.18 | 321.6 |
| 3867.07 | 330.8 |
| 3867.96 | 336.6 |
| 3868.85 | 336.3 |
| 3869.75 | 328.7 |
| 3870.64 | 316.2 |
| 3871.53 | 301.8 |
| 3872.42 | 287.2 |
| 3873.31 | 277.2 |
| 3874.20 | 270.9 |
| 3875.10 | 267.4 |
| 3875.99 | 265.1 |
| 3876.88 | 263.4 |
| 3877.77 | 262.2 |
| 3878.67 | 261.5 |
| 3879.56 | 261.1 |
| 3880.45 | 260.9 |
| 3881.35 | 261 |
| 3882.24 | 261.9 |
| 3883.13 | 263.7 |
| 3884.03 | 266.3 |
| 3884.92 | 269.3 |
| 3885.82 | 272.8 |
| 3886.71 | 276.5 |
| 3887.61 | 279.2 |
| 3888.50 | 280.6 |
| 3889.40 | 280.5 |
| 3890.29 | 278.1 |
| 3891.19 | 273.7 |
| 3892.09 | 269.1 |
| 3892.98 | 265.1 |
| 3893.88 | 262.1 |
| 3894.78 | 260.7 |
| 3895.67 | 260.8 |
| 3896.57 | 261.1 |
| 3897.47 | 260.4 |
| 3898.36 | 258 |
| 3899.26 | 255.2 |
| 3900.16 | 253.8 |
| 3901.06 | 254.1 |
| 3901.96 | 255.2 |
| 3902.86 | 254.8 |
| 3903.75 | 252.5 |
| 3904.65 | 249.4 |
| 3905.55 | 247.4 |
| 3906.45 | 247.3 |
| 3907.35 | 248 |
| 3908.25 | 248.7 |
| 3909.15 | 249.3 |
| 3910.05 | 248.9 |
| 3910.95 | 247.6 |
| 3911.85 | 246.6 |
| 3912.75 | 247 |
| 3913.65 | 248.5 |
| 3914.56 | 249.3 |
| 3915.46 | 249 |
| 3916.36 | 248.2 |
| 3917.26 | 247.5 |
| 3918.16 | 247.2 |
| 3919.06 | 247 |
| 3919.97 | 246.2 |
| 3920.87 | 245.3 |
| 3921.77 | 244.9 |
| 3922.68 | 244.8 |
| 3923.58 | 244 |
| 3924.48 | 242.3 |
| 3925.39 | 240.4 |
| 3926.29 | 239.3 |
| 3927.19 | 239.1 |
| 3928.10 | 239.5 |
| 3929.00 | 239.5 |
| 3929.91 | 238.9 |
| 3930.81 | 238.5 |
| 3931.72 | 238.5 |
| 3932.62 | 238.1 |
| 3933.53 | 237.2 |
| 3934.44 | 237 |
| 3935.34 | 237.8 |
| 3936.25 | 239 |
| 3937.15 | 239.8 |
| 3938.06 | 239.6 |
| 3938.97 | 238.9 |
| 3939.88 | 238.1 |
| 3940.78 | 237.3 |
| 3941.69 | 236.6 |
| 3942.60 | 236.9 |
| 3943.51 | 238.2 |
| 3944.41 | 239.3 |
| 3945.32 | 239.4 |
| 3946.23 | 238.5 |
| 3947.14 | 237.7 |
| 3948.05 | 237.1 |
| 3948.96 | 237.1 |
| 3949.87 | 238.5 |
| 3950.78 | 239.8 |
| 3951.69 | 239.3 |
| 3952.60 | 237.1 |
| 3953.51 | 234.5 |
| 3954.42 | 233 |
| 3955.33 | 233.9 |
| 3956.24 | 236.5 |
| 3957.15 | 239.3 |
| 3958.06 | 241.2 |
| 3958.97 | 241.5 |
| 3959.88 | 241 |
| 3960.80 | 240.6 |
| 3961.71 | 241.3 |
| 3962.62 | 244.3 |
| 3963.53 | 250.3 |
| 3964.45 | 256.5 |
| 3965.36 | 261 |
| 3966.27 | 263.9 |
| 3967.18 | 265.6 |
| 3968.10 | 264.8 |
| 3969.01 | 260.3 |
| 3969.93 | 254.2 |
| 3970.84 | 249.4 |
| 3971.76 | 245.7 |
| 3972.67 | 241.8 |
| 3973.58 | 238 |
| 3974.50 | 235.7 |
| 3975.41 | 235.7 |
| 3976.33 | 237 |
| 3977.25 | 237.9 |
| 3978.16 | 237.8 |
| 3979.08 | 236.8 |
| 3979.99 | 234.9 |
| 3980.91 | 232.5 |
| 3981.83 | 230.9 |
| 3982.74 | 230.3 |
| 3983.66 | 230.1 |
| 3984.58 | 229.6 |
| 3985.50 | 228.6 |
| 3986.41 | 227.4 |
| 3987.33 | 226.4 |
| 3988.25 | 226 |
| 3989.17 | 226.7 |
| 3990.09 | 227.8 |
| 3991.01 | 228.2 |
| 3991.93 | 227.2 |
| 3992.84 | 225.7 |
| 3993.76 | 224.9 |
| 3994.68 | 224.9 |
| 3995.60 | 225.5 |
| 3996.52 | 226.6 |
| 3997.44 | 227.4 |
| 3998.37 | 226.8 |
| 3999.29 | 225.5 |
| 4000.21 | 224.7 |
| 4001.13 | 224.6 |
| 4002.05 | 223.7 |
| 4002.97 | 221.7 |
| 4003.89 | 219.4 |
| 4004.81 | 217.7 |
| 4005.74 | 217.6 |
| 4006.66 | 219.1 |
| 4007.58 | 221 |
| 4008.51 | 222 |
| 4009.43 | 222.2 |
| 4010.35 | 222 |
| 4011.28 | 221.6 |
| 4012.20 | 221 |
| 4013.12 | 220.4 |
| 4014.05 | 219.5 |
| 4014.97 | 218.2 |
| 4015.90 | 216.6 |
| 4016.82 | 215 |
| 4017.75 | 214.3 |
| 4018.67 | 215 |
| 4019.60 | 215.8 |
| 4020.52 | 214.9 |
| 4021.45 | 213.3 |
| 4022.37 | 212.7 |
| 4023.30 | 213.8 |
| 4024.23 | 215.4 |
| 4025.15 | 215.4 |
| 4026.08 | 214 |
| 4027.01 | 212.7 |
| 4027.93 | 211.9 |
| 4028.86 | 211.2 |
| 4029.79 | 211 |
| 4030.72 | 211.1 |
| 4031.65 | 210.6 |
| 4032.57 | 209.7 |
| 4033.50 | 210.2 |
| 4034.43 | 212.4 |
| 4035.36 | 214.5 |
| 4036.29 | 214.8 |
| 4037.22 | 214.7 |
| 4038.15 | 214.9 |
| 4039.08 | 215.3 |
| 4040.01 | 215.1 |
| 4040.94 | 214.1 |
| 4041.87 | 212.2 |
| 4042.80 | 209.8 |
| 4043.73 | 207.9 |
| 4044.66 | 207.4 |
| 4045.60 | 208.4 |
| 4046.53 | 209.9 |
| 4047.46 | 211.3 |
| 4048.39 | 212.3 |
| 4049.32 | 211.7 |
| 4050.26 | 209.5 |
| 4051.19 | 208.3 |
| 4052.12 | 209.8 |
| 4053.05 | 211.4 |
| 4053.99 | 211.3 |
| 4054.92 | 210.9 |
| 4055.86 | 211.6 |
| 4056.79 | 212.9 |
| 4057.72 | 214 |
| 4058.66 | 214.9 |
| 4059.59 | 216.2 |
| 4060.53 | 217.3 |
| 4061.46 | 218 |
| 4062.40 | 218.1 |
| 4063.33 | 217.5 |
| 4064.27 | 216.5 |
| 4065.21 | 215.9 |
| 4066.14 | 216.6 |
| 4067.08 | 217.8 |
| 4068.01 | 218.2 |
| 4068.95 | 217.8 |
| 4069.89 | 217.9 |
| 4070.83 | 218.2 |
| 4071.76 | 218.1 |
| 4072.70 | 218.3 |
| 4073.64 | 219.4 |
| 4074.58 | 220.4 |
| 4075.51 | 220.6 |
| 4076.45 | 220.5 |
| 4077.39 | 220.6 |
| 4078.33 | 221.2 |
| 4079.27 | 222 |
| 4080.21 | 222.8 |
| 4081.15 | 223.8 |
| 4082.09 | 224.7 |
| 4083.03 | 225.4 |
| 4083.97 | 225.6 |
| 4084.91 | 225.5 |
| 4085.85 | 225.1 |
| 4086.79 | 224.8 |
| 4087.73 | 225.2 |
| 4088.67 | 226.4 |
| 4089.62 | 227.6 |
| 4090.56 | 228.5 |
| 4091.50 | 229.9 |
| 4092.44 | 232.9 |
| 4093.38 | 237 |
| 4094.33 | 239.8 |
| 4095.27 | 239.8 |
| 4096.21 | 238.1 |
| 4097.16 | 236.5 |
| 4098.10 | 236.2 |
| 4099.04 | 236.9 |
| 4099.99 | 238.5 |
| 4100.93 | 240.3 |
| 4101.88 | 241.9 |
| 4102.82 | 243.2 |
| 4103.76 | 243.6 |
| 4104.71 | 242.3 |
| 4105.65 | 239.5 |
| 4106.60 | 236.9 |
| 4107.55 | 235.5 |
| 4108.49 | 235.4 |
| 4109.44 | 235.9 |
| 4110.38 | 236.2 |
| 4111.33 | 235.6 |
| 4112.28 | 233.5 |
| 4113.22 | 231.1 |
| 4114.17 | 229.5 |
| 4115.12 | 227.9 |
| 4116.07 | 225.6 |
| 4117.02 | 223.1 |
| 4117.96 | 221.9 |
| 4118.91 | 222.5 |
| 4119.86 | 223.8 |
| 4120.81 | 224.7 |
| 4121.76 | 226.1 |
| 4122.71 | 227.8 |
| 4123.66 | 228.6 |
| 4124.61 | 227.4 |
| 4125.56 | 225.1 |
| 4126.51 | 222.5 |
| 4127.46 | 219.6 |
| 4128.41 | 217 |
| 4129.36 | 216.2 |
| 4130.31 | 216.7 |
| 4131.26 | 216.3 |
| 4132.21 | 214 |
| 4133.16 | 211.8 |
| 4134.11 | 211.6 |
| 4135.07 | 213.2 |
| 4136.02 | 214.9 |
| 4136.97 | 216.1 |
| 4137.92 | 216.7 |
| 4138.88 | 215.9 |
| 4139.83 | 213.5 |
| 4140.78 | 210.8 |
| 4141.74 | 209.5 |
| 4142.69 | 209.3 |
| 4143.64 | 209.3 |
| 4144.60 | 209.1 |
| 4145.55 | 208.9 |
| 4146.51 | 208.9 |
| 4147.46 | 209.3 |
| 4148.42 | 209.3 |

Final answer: 0.90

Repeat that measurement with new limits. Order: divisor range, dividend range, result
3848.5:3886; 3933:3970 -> 0.92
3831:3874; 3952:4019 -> 0.91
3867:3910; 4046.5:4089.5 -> 0.88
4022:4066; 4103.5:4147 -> 1.09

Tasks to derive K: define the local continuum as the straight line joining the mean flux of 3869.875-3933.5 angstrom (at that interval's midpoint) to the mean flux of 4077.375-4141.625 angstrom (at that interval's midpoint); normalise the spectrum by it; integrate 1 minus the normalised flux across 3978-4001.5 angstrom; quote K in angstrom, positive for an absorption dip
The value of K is 1.57 angstrom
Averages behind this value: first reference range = 258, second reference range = 227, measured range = 228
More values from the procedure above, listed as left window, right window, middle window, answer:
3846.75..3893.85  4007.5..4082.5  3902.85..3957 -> 2.8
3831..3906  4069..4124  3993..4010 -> 1.6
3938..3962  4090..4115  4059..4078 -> 1.5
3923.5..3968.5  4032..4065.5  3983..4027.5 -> 0.7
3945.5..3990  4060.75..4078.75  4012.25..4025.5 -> 0.8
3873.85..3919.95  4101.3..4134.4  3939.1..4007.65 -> 3.5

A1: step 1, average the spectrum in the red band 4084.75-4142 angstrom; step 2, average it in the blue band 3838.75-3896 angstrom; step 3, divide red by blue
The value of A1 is 0.83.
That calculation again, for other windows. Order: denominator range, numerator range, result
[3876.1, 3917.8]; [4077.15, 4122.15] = 0.89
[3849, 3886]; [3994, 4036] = 0.79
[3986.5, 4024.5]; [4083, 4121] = 1.05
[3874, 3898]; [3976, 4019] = 0.84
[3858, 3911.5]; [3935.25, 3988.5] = 0.88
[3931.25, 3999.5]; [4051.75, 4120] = 0.95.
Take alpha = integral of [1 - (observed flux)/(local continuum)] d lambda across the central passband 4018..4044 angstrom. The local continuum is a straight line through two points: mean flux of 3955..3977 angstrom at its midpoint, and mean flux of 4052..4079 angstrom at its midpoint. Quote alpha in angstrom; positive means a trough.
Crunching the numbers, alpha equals 1.61 angstrom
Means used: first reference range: 247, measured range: 213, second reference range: 217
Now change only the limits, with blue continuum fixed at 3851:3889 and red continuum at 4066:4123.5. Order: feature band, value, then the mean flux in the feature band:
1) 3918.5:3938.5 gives 1.8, 241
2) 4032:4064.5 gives 3.6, 213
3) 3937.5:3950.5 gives 1.2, 238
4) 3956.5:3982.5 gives 1.1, 245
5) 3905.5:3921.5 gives 1.2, 248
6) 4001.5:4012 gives 1.1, 221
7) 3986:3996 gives 1.0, 226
